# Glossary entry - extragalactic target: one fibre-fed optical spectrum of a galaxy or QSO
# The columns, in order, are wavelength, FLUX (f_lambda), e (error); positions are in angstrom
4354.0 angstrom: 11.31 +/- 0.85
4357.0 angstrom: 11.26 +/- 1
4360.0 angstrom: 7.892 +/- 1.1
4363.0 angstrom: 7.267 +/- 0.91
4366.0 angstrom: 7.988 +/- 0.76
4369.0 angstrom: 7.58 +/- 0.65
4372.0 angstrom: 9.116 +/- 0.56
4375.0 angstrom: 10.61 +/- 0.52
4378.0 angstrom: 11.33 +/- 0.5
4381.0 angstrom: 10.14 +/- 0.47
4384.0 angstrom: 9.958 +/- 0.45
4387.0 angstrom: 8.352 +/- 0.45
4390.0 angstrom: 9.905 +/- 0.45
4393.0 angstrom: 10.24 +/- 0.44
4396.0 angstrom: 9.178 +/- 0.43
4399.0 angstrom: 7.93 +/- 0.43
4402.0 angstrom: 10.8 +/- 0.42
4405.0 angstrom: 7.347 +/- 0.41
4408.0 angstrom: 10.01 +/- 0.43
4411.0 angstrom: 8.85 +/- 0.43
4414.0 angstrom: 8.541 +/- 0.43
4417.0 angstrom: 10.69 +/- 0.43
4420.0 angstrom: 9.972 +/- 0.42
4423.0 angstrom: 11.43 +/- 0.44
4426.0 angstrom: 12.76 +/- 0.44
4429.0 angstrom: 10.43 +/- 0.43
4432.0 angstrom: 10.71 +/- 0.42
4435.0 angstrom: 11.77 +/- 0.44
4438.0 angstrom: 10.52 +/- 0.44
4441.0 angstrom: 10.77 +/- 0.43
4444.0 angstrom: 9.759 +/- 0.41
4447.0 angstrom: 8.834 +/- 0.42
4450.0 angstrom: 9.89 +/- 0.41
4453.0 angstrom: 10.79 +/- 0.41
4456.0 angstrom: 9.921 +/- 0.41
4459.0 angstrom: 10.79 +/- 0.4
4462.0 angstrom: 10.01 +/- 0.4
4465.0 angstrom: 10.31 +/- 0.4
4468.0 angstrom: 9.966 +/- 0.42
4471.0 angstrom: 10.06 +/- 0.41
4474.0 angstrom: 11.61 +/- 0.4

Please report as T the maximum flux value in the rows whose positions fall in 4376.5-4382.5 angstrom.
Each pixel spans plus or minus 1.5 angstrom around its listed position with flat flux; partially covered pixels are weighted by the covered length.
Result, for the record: 11.33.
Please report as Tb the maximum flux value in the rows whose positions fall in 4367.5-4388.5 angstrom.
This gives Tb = 11.33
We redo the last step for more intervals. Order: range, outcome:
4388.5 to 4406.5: 10.8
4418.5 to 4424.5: 11.43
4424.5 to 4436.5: 12.76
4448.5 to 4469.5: 10.79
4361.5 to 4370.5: 7.988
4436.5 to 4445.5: 10.77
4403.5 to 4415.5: 10.01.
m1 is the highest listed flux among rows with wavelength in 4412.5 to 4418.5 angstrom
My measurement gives 10.69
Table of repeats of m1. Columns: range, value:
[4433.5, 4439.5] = 11.77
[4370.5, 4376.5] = 10.61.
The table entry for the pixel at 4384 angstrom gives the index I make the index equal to 9.958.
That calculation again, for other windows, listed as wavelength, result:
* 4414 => 8.541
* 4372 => 9.116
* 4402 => 10.8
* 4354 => 11.31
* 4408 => 10.01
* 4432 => 10.71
